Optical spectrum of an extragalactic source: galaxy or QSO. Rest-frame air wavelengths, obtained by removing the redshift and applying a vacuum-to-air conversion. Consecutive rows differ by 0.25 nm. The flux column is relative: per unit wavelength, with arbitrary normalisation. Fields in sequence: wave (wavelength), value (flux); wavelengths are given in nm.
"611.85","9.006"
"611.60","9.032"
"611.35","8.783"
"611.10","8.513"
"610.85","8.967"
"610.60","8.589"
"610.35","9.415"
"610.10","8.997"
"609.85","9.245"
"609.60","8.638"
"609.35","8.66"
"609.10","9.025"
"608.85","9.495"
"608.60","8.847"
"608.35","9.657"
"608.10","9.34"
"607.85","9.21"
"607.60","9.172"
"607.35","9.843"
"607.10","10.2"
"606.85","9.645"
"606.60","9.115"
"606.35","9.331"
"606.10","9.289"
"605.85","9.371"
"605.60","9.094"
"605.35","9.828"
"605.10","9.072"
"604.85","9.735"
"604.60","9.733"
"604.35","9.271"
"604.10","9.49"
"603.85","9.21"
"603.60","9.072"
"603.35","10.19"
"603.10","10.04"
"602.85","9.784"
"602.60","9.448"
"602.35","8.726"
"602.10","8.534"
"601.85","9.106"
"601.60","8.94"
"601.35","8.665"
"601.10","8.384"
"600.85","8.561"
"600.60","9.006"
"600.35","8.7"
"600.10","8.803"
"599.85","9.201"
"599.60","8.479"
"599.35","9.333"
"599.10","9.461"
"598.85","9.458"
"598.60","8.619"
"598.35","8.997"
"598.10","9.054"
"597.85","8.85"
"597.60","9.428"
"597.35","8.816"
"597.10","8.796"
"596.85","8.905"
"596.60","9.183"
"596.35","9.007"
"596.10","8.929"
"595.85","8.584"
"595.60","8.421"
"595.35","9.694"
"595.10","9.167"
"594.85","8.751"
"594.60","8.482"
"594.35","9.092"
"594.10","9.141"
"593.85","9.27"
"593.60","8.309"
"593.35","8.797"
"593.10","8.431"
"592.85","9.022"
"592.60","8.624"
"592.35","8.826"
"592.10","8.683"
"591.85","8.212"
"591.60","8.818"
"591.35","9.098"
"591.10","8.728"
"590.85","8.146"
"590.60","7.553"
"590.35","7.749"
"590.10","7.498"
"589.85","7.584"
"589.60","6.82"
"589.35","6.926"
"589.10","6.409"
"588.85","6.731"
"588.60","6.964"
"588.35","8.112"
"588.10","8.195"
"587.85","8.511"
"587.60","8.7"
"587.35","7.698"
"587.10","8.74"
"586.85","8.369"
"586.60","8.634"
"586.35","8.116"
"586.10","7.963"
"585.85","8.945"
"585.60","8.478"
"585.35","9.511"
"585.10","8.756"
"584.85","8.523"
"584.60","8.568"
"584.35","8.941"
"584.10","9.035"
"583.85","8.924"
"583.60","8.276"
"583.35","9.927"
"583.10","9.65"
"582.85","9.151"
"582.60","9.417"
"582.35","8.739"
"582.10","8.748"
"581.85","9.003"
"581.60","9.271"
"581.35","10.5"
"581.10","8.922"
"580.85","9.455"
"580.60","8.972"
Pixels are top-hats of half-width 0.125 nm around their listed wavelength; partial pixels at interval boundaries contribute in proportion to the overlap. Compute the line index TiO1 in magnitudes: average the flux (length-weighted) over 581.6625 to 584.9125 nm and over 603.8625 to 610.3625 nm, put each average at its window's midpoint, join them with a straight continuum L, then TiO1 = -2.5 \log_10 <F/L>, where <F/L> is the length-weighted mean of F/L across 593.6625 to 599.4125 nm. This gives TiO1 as 0.021 mag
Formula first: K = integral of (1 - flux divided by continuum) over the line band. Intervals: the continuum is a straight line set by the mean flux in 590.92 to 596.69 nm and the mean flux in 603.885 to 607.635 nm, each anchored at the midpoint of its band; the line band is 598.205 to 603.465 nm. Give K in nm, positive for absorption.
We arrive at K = 0.08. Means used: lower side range 8.83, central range 9.07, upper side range 9.48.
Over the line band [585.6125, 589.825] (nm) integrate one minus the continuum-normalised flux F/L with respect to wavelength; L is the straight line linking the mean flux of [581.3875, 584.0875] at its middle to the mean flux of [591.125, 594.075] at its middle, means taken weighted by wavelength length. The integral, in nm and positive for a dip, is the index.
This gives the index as 0.51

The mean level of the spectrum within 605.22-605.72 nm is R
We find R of 9.46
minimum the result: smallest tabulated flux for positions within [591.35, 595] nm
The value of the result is 8.212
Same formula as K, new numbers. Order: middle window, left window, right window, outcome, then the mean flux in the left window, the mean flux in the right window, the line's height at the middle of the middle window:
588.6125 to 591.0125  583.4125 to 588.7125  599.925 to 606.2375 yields 0.38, 8.49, 9.2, 8.65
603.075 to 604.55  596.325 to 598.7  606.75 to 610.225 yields -0.06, 8.97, 9.28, 9.15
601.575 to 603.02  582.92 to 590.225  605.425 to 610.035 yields -0.02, 8.27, 9.29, 9.03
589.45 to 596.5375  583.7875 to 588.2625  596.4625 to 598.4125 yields 0.23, 8.58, 9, 8.84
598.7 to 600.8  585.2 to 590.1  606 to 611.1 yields -0.08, 7.96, 9.22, 8.69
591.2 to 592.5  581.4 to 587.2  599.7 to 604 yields 0.03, 8.88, 9.08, 8.96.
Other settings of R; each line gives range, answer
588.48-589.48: 6.76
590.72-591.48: 8.65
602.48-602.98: 9.62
